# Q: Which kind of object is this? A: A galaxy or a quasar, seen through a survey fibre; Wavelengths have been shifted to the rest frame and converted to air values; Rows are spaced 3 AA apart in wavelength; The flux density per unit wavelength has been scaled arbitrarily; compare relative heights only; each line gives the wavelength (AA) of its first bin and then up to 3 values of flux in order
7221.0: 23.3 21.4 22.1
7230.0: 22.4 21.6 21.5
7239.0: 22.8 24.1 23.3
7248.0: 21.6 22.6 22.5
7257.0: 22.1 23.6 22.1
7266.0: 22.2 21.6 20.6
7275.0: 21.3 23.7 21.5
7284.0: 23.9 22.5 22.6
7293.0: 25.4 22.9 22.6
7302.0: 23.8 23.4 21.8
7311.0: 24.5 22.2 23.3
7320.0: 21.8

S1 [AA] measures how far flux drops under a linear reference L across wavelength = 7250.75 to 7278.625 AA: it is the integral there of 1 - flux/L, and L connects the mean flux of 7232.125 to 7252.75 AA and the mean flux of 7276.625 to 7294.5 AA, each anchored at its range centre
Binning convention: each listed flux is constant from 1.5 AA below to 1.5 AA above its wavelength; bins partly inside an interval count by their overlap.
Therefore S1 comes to 0.9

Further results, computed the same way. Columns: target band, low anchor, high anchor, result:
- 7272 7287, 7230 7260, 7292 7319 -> 0.4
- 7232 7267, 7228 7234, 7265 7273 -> -1.2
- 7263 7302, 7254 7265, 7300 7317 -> 0.4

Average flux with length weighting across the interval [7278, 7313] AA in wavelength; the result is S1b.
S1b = 23.2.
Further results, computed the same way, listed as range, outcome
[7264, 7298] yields 22.6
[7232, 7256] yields 22.5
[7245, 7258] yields 22.3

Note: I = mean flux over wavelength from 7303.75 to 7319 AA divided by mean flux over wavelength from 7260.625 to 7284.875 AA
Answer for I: 1.04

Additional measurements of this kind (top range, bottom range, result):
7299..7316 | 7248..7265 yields 1.03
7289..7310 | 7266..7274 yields 1.09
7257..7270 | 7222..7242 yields 1.01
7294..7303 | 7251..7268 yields 1.03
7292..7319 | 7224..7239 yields 1.06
